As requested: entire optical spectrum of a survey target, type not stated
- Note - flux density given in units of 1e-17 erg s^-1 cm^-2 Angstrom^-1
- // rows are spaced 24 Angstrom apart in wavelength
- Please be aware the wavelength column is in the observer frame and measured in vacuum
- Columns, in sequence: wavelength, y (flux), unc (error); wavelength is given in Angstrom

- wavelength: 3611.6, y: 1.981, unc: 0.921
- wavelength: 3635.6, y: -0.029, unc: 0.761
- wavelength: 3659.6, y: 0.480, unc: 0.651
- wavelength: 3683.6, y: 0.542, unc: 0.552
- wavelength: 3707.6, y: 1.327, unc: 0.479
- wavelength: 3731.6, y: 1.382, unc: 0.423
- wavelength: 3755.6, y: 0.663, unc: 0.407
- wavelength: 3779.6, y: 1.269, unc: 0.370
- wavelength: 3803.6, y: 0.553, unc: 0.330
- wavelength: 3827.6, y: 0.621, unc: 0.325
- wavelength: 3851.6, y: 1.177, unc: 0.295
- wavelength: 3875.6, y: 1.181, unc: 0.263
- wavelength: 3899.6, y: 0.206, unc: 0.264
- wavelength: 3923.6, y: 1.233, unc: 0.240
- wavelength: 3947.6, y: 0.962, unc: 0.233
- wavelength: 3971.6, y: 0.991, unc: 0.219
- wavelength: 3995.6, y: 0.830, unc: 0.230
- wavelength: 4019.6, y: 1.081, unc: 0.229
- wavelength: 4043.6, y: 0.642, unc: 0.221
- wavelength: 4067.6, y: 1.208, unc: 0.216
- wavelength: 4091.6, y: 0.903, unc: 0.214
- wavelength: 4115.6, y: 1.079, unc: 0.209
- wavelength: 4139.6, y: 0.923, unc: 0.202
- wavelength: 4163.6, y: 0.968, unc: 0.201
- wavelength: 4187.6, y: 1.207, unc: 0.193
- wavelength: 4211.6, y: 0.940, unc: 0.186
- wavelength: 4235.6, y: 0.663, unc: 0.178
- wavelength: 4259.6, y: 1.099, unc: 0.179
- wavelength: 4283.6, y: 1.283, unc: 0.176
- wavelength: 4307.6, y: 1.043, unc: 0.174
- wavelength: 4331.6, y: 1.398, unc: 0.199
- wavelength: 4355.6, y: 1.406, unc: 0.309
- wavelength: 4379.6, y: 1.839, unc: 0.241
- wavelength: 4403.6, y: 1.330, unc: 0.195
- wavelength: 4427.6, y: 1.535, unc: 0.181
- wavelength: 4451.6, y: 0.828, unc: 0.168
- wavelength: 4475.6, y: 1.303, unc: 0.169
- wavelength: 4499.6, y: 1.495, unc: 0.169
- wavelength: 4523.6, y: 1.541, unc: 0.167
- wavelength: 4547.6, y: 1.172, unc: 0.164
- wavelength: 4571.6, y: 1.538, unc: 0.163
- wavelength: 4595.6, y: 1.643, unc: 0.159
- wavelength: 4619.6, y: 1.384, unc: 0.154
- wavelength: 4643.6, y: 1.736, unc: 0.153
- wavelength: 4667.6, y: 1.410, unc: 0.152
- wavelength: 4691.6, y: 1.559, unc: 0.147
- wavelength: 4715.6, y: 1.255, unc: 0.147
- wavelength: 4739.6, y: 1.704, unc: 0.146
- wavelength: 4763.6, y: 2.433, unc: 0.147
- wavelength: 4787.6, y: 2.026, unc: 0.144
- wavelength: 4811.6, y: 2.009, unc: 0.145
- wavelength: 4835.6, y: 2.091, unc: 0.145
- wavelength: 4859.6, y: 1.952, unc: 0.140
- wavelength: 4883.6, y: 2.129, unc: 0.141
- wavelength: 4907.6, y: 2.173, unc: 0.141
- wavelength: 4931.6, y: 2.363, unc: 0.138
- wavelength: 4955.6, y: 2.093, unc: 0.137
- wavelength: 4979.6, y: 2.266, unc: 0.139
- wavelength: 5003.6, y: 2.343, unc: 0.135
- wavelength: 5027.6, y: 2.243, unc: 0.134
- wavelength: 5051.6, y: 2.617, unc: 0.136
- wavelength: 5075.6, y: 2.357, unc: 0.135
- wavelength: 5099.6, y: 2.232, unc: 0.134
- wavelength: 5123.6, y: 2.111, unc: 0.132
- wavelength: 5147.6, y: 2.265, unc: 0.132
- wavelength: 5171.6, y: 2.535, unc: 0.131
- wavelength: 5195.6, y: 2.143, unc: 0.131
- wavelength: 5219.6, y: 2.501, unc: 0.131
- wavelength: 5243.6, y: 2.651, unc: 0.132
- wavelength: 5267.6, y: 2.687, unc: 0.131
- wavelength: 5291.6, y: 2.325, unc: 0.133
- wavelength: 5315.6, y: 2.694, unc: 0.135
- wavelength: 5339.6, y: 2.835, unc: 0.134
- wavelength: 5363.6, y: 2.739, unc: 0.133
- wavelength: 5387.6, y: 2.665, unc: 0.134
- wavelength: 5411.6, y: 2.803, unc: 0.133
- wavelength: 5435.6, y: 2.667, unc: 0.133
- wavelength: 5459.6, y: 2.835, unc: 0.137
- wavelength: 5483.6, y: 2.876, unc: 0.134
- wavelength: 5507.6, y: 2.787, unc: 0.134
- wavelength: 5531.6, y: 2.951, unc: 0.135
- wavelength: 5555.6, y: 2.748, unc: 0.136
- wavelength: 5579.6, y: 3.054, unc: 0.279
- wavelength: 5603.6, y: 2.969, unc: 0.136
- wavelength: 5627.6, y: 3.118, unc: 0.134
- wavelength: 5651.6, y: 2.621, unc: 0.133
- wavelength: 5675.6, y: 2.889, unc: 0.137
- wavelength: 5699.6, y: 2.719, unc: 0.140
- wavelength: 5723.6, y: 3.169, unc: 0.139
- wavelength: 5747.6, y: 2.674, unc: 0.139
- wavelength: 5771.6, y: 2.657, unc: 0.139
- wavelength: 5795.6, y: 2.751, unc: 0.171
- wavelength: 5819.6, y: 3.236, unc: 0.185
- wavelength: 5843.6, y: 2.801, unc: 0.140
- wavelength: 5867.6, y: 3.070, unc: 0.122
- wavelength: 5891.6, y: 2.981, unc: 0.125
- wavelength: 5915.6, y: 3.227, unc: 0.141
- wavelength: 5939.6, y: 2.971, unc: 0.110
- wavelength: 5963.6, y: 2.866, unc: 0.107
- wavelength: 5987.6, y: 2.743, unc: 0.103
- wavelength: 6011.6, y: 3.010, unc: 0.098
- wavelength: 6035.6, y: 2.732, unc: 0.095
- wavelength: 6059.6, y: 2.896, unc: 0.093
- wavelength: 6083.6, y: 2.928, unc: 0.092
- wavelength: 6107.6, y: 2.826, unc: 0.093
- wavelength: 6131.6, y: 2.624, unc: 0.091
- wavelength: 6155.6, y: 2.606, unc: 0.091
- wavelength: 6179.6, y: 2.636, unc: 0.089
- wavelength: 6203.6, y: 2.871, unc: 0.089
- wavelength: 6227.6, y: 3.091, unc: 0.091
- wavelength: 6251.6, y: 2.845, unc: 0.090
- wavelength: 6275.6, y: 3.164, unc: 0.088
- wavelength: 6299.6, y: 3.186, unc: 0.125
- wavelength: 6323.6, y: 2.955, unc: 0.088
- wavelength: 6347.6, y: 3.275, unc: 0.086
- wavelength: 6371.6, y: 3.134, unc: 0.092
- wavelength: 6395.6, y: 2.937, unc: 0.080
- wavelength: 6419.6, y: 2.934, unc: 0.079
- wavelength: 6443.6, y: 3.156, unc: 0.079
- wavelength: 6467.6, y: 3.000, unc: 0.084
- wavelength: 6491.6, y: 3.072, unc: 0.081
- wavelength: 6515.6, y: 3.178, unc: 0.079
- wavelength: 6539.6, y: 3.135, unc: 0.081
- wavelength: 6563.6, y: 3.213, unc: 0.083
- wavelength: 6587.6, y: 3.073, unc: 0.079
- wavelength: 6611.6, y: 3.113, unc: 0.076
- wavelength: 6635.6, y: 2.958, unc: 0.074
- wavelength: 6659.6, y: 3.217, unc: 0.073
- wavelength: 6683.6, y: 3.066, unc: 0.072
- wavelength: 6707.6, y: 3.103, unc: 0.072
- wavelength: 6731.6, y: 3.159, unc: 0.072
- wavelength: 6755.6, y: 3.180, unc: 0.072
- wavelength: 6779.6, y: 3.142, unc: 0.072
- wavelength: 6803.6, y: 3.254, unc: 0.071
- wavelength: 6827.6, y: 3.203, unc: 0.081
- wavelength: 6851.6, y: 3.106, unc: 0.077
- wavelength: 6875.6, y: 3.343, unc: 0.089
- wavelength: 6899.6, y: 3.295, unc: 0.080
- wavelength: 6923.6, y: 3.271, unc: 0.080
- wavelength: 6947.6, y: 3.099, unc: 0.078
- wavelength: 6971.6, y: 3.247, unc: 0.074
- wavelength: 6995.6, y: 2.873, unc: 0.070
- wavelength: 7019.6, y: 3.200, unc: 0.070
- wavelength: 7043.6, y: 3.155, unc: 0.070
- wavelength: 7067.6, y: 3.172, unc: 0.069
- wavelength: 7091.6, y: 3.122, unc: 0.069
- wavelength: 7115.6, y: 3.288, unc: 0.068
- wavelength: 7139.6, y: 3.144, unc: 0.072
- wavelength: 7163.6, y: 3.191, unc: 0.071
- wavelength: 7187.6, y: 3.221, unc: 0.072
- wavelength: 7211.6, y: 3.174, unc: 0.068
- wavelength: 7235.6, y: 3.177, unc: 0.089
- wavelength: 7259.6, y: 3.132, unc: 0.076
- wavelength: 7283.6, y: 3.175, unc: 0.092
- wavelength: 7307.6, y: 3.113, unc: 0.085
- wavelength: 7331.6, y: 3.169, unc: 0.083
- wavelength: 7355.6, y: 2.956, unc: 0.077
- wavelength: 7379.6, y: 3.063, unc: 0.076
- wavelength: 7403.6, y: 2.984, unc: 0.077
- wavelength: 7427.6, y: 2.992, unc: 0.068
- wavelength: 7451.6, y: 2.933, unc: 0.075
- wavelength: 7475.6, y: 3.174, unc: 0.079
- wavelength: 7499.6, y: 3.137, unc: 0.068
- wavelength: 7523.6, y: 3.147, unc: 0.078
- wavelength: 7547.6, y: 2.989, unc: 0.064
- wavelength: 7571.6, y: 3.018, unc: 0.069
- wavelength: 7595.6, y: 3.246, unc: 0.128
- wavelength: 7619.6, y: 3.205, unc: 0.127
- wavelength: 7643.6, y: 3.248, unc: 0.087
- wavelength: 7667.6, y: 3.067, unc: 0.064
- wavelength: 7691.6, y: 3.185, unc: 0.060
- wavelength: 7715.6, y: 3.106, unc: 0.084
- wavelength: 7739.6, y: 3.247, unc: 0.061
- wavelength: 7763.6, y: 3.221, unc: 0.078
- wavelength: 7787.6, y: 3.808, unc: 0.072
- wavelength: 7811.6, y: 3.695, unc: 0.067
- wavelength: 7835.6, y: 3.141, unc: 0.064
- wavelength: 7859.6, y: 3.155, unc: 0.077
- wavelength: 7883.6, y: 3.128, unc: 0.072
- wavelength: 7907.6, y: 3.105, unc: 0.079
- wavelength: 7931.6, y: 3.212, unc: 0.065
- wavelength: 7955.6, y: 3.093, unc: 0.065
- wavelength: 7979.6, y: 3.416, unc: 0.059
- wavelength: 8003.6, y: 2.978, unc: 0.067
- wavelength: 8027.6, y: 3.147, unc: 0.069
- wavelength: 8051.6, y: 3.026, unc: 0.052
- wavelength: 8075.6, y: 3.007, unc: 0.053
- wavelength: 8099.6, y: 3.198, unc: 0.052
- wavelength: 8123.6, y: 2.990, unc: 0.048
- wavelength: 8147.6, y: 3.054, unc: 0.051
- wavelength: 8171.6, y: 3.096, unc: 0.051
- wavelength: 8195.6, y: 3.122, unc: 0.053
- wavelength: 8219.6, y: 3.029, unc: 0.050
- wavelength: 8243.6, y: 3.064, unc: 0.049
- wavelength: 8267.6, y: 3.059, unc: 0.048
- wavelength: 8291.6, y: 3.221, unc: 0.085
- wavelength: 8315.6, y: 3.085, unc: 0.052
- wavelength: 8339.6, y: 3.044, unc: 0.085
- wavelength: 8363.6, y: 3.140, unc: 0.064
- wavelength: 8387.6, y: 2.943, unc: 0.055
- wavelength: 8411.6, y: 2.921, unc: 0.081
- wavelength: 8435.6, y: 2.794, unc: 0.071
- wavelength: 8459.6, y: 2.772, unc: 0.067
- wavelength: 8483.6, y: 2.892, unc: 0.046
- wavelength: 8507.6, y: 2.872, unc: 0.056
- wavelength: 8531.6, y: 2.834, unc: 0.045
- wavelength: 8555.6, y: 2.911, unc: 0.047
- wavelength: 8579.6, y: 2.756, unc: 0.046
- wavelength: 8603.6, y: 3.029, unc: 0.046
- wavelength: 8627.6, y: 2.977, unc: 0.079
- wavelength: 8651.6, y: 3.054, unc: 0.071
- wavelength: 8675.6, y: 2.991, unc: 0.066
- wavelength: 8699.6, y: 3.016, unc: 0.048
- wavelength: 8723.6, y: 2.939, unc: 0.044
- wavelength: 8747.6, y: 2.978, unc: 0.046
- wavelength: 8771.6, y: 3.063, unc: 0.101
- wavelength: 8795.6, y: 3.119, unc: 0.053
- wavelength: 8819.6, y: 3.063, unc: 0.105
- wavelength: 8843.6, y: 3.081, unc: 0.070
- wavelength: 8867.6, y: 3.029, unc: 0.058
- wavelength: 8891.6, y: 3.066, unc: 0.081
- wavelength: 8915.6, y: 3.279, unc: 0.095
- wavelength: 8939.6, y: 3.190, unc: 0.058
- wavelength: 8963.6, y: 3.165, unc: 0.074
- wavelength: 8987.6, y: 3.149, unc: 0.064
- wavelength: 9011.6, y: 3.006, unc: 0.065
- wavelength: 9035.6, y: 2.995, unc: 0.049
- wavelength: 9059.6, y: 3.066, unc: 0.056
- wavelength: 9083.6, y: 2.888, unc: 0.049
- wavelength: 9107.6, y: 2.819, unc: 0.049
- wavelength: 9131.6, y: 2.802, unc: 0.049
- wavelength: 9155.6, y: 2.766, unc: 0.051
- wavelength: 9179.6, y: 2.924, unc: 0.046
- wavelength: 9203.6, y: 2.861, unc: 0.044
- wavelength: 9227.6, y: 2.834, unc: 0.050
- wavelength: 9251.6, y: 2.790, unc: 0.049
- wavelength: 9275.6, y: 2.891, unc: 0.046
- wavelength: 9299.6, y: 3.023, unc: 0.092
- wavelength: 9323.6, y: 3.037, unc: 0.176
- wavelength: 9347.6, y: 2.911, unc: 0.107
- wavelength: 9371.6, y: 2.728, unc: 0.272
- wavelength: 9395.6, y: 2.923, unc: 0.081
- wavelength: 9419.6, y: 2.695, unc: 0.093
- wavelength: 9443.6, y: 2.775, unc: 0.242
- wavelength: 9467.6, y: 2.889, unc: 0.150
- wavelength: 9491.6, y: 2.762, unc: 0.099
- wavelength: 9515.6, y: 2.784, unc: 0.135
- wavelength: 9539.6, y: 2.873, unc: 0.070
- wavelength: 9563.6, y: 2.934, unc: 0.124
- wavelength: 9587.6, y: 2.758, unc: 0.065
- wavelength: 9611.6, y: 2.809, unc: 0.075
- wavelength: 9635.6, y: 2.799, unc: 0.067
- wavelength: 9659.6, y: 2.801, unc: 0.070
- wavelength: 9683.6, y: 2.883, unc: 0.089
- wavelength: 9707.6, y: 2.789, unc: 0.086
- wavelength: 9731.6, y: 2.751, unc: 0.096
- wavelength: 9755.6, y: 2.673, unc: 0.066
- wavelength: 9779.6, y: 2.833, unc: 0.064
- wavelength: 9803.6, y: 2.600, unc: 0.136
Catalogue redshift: 0.19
